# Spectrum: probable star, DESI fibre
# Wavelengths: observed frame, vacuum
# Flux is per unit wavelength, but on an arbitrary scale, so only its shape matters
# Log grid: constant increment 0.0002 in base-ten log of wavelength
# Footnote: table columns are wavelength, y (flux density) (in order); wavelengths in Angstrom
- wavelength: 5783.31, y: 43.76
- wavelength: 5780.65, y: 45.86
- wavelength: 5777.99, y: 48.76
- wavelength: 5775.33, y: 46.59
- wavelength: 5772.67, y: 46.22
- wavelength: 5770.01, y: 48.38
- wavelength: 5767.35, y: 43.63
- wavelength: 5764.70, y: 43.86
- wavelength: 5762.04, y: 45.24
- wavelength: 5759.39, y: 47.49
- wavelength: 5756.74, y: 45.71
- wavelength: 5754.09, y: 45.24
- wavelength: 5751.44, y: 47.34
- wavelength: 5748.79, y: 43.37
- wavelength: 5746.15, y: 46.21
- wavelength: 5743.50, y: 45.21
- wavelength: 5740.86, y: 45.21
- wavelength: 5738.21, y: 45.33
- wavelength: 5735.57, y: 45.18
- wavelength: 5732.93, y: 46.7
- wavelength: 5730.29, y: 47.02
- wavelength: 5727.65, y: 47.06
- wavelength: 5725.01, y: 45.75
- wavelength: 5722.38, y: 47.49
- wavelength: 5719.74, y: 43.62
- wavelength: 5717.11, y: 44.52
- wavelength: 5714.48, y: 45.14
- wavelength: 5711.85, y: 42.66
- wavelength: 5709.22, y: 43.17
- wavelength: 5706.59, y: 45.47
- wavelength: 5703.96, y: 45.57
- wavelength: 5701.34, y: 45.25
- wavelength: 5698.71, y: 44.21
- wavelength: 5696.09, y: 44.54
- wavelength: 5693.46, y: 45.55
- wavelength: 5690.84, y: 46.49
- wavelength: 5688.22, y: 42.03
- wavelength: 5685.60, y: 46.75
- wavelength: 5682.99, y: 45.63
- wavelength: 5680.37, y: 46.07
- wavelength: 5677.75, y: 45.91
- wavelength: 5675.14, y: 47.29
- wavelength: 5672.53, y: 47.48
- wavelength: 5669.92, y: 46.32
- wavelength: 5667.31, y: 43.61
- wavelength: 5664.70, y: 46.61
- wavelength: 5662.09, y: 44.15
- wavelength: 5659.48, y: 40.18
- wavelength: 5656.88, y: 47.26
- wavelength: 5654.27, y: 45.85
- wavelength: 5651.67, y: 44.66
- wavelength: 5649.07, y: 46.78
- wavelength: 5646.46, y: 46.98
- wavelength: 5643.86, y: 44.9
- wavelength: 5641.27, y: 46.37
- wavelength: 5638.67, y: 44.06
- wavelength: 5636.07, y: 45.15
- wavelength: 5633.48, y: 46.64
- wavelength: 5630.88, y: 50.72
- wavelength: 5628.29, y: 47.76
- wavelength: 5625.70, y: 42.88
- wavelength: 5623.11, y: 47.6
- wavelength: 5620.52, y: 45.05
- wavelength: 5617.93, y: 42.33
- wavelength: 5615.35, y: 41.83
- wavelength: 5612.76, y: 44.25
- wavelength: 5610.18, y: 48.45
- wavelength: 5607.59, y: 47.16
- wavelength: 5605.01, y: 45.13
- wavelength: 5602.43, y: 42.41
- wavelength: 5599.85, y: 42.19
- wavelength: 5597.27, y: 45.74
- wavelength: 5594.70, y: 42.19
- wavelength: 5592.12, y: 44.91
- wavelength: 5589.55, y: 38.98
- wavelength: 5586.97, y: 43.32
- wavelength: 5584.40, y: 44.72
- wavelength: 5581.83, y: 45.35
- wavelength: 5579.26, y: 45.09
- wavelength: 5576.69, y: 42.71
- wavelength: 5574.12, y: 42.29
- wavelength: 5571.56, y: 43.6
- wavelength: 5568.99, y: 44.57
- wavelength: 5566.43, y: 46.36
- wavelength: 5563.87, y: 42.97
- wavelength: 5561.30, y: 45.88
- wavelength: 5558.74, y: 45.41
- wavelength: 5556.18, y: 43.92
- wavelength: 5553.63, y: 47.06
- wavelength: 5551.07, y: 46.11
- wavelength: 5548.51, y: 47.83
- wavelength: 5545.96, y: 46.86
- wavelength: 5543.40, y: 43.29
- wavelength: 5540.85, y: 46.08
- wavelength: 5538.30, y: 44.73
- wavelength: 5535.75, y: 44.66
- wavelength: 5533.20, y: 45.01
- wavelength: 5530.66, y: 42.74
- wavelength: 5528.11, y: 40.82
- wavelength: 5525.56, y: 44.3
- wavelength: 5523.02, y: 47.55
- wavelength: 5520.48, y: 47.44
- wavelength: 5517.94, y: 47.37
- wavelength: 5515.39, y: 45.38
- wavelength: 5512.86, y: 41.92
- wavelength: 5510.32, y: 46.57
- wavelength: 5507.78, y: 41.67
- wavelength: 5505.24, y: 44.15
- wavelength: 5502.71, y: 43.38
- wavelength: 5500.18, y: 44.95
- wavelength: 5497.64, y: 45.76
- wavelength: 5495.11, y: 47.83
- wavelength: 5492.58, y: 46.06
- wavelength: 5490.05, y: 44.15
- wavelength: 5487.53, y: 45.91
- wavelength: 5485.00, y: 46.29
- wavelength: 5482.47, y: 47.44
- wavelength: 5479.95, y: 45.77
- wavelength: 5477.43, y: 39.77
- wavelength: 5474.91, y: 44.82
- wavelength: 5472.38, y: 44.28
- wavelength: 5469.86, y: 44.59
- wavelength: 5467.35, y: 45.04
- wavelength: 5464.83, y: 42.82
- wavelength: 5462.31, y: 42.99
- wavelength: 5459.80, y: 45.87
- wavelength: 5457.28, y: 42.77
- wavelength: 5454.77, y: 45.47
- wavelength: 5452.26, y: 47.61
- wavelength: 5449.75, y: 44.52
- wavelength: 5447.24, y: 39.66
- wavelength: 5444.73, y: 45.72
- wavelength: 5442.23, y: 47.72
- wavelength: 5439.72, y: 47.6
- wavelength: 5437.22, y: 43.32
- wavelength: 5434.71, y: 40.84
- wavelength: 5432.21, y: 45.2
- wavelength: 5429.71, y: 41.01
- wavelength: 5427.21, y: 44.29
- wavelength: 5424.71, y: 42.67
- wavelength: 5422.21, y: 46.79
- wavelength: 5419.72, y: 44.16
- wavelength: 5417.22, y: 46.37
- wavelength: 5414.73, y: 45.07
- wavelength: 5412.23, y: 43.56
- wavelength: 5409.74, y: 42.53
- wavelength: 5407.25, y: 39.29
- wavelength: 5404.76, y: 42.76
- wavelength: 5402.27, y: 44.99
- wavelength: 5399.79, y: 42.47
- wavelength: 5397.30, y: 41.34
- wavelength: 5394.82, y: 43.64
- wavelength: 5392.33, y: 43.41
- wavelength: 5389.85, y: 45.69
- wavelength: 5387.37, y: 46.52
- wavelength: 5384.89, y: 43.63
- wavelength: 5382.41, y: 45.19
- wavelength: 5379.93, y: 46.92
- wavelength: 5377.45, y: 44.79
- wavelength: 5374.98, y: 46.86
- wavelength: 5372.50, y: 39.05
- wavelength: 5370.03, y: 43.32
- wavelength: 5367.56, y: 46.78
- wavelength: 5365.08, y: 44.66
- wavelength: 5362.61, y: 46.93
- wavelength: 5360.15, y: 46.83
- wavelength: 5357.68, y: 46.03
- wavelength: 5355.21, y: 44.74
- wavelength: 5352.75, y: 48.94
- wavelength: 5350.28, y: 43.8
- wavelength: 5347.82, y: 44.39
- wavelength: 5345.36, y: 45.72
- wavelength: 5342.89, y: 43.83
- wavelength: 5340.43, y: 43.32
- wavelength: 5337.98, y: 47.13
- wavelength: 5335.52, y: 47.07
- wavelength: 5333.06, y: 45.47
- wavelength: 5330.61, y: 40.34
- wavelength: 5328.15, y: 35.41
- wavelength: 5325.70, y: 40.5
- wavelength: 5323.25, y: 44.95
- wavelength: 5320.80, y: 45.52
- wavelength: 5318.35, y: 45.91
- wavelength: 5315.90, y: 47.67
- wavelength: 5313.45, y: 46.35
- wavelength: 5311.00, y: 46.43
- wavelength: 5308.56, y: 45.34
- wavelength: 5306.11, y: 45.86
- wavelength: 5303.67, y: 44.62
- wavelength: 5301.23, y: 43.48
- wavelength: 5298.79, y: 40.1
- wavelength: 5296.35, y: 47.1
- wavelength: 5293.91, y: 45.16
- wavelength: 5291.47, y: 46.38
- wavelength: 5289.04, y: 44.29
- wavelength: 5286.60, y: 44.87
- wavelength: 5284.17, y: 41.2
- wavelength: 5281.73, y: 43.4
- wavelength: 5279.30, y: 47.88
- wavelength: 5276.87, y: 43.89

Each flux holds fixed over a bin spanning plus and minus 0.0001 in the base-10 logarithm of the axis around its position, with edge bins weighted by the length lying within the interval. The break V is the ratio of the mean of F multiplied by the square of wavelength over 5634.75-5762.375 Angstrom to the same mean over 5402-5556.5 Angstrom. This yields 1.10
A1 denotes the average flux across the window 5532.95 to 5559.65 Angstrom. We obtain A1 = 45.6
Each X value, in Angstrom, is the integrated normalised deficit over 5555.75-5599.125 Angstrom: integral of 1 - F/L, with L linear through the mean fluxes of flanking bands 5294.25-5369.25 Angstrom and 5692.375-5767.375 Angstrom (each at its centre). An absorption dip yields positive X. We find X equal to 1.1 Angstrom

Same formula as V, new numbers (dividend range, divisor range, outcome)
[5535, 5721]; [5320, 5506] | 1.09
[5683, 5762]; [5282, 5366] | 1.17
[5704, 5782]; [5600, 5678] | 1.04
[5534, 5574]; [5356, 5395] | 1.07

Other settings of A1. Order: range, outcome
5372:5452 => 44.1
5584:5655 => 45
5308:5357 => 44.6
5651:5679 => 45.4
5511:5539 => 44.8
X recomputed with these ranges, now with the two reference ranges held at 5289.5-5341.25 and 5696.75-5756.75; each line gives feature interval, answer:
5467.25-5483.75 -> 0.12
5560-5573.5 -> 0.13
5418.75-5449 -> 0.43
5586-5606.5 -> 0.87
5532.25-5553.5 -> -0.34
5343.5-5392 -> -0.71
